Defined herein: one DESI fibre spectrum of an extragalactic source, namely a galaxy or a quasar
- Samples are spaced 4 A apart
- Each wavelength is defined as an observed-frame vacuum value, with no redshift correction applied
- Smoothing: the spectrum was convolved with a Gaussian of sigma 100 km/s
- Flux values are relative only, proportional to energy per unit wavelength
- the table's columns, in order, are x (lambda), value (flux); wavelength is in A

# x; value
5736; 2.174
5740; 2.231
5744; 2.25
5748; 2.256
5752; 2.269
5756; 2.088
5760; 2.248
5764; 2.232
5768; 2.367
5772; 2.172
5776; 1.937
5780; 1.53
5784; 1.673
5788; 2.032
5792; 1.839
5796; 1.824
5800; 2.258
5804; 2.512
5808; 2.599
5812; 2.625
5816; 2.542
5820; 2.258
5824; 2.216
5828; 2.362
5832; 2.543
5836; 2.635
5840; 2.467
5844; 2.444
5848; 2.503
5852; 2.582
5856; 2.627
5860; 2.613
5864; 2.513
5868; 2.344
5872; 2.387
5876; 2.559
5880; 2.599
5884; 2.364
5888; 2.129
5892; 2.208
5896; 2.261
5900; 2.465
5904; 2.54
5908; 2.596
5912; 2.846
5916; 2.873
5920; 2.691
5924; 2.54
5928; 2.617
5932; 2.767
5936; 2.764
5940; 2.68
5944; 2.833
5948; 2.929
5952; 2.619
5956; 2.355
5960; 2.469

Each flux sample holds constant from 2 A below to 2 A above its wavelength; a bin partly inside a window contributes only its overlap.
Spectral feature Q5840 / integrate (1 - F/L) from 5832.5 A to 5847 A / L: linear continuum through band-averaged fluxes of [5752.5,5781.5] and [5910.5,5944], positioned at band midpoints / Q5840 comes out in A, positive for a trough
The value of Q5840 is -0.8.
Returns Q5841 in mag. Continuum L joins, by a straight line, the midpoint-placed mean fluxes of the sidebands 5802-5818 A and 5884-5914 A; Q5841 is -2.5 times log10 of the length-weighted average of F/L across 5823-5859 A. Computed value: 0.01 mag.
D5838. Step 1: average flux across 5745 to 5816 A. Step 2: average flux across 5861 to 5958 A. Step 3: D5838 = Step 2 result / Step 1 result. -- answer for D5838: 1.2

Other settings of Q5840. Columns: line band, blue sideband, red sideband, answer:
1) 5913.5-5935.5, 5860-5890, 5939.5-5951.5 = -0.1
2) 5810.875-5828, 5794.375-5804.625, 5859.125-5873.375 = -1.1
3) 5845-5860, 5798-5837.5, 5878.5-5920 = -0.6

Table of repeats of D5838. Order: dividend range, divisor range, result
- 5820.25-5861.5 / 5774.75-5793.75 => 1.38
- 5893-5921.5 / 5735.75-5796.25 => 1.25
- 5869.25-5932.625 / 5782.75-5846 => 1.09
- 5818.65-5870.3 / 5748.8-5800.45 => 1.22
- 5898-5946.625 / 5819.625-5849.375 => 1.10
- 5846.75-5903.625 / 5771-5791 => 1.32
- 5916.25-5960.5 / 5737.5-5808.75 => 1.26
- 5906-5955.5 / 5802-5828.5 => 1.11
